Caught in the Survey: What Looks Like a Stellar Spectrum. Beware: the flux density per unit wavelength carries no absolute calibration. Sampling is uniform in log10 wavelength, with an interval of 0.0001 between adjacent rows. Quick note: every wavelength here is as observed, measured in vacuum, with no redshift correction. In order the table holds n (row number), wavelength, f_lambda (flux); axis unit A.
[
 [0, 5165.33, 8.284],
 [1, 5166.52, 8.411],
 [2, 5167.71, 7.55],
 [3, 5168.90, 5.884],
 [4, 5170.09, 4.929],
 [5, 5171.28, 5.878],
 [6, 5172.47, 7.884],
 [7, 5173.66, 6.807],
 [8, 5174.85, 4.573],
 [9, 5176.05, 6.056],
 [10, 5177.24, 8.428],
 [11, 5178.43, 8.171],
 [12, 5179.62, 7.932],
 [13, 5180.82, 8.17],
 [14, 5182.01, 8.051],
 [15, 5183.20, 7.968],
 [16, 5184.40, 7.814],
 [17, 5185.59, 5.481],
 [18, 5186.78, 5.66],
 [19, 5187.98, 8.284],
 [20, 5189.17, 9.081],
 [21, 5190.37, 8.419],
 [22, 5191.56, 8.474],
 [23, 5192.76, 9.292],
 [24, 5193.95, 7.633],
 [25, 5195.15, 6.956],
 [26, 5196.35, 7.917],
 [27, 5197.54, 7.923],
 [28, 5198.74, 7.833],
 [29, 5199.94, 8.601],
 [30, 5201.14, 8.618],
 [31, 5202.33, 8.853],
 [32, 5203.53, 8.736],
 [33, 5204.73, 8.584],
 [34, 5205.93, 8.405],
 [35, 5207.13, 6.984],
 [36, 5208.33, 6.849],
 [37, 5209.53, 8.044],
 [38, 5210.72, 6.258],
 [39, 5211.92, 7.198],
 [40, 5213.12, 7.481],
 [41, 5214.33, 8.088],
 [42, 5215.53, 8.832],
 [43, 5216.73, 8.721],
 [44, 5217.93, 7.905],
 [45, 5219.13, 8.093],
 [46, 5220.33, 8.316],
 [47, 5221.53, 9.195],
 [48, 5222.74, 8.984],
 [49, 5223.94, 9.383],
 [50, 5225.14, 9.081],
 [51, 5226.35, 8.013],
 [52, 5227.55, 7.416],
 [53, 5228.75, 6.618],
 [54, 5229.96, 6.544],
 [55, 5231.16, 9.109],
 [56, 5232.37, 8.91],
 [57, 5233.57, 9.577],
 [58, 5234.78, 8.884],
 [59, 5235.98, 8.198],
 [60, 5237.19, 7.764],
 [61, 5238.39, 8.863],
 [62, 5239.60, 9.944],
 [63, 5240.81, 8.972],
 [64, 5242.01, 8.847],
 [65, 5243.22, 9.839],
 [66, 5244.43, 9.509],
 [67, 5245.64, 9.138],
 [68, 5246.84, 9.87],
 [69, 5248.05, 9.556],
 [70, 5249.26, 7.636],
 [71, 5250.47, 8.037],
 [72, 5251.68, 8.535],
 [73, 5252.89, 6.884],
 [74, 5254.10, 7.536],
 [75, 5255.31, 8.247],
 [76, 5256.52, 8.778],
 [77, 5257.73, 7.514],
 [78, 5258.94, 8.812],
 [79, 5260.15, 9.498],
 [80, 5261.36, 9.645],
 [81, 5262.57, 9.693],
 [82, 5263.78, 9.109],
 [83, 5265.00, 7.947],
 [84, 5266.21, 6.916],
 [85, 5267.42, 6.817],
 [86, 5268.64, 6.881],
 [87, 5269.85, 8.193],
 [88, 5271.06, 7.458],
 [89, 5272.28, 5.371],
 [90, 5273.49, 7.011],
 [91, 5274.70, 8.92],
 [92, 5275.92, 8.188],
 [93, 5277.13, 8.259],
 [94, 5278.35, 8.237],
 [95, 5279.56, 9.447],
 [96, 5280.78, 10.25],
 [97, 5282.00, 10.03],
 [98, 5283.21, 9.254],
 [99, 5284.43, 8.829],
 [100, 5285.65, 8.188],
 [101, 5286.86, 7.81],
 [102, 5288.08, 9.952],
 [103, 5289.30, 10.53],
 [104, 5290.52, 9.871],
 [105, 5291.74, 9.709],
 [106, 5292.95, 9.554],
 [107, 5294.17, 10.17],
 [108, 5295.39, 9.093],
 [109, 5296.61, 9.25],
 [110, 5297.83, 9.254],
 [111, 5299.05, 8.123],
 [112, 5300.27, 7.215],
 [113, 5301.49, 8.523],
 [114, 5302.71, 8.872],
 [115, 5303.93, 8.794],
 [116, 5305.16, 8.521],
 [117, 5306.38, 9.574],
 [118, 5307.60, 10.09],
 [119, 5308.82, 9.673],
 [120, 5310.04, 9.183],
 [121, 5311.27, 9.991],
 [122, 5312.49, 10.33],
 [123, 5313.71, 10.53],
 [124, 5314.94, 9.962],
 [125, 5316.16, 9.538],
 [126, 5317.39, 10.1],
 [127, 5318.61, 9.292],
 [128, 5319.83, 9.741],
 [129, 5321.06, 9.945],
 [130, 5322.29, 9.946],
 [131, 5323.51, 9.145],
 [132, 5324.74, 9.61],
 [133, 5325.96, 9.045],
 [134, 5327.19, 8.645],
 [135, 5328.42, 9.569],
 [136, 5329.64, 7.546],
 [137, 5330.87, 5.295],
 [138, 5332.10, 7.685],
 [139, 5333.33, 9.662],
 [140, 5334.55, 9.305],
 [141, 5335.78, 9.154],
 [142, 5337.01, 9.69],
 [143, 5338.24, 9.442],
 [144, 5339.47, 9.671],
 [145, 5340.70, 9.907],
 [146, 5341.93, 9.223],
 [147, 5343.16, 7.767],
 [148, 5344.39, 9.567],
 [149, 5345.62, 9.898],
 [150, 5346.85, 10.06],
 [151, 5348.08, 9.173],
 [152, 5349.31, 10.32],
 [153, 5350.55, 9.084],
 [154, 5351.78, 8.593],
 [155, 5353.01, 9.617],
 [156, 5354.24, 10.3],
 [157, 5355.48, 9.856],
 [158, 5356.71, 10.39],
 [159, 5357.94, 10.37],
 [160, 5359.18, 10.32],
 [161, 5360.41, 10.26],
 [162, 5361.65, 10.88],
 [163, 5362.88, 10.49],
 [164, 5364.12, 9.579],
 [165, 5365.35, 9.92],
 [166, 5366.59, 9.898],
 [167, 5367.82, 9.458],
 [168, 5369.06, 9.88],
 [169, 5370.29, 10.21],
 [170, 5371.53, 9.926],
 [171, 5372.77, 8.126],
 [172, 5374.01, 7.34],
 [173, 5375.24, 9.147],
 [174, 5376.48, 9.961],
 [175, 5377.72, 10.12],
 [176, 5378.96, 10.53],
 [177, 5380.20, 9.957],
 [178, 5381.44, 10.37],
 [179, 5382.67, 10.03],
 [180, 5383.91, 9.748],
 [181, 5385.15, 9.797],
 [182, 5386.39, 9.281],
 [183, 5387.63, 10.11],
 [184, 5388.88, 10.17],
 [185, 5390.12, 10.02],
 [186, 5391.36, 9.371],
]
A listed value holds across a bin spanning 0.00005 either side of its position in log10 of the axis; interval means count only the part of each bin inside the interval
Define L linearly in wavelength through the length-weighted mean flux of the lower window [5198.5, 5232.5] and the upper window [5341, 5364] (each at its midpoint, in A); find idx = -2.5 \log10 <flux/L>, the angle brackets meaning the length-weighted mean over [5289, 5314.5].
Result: -0.02 mag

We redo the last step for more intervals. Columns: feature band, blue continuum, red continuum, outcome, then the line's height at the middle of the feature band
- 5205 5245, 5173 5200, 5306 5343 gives -0.03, 8.09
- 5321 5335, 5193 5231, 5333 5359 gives 0.08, 9.38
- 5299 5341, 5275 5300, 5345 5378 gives 0.03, 9.42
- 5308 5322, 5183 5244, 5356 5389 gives -0.07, 9.25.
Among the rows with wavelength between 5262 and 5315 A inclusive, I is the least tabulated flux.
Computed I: 5.371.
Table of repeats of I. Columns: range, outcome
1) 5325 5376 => 5.295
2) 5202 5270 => 6.258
